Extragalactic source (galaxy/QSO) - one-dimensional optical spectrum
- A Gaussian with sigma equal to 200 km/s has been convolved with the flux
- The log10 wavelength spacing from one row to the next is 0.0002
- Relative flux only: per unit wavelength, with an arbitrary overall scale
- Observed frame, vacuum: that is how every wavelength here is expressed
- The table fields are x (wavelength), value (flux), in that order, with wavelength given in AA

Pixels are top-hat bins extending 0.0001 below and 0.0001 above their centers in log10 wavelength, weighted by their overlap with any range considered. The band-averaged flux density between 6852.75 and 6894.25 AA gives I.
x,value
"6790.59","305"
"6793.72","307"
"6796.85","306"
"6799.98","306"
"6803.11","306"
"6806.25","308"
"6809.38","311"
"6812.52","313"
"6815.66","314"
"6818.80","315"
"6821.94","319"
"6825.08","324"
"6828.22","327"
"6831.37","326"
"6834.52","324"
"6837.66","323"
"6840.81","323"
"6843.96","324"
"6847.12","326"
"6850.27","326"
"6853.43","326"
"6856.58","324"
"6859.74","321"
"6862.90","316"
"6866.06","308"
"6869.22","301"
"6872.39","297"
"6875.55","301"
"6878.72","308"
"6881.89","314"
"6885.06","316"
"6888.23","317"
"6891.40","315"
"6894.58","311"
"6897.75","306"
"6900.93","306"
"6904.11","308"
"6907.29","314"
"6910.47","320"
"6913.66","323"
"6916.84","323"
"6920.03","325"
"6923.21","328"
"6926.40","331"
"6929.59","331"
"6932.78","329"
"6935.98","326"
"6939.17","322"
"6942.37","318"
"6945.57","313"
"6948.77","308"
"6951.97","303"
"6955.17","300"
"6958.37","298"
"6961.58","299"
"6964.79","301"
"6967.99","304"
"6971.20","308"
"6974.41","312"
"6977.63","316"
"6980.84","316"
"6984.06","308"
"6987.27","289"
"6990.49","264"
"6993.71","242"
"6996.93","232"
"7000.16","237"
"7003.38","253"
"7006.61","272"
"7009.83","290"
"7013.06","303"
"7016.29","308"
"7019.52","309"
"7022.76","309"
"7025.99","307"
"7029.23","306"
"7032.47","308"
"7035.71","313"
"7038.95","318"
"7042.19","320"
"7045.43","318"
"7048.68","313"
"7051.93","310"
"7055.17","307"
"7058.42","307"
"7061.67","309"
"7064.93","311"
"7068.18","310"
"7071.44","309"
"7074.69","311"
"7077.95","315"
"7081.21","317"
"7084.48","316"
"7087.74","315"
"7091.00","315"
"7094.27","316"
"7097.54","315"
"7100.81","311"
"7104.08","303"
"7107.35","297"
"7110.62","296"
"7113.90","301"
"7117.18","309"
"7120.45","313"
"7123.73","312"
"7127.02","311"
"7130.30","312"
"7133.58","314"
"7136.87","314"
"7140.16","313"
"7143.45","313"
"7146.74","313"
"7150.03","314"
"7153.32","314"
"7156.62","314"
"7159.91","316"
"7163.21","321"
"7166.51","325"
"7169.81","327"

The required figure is 312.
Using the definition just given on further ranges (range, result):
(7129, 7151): 313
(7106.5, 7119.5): 302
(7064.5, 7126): 310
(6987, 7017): 267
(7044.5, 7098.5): 312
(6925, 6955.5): 319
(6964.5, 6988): 308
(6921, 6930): 330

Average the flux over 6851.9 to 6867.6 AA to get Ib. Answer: 319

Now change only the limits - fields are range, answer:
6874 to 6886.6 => 310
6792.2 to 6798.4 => 306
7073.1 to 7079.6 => 313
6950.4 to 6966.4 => 300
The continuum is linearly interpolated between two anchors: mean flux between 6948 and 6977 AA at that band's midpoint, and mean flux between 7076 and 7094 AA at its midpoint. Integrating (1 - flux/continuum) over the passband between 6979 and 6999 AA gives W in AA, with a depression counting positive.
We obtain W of 2.1 AA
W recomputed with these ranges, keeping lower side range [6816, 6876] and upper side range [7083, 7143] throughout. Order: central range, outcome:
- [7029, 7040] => 0.04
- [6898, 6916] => 0.16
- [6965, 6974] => 0.25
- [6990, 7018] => 4.16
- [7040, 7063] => 0.00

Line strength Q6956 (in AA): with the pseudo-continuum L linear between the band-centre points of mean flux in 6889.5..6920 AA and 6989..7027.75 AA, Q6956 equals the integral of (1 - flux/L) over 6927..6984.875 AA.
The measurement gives -3.12 AA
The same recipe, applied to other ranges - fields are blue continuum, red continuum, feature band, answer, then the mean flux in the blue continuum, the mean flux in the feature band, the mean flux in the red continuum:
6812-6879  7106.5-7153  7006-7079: 0.9 AA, 318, 308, 310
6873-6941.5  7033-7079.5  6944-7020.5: 5.8 AA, 318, 291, 312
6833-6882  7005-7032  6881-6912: 0.0 AA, 316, 313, 301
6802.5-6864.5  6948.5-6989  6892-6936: -1.3 AA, 320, 320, 305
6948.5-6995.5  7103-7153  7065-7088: -0.6 AA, 297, 313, 309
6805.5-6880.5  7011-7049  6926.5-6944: -0.7 AA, 317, 326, 311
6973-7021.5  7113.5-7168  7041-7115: -2.5 AA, 283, 311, 314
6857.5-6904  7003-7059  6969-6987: -0.2 AA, 310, 310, 305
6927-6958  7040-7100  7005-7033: 1.2 AA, 316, 301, 313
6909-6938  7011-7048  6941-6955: 0.6 AA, 326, 309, 311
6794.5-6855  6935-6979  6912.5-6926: -0.6 AA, 318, 326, 309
